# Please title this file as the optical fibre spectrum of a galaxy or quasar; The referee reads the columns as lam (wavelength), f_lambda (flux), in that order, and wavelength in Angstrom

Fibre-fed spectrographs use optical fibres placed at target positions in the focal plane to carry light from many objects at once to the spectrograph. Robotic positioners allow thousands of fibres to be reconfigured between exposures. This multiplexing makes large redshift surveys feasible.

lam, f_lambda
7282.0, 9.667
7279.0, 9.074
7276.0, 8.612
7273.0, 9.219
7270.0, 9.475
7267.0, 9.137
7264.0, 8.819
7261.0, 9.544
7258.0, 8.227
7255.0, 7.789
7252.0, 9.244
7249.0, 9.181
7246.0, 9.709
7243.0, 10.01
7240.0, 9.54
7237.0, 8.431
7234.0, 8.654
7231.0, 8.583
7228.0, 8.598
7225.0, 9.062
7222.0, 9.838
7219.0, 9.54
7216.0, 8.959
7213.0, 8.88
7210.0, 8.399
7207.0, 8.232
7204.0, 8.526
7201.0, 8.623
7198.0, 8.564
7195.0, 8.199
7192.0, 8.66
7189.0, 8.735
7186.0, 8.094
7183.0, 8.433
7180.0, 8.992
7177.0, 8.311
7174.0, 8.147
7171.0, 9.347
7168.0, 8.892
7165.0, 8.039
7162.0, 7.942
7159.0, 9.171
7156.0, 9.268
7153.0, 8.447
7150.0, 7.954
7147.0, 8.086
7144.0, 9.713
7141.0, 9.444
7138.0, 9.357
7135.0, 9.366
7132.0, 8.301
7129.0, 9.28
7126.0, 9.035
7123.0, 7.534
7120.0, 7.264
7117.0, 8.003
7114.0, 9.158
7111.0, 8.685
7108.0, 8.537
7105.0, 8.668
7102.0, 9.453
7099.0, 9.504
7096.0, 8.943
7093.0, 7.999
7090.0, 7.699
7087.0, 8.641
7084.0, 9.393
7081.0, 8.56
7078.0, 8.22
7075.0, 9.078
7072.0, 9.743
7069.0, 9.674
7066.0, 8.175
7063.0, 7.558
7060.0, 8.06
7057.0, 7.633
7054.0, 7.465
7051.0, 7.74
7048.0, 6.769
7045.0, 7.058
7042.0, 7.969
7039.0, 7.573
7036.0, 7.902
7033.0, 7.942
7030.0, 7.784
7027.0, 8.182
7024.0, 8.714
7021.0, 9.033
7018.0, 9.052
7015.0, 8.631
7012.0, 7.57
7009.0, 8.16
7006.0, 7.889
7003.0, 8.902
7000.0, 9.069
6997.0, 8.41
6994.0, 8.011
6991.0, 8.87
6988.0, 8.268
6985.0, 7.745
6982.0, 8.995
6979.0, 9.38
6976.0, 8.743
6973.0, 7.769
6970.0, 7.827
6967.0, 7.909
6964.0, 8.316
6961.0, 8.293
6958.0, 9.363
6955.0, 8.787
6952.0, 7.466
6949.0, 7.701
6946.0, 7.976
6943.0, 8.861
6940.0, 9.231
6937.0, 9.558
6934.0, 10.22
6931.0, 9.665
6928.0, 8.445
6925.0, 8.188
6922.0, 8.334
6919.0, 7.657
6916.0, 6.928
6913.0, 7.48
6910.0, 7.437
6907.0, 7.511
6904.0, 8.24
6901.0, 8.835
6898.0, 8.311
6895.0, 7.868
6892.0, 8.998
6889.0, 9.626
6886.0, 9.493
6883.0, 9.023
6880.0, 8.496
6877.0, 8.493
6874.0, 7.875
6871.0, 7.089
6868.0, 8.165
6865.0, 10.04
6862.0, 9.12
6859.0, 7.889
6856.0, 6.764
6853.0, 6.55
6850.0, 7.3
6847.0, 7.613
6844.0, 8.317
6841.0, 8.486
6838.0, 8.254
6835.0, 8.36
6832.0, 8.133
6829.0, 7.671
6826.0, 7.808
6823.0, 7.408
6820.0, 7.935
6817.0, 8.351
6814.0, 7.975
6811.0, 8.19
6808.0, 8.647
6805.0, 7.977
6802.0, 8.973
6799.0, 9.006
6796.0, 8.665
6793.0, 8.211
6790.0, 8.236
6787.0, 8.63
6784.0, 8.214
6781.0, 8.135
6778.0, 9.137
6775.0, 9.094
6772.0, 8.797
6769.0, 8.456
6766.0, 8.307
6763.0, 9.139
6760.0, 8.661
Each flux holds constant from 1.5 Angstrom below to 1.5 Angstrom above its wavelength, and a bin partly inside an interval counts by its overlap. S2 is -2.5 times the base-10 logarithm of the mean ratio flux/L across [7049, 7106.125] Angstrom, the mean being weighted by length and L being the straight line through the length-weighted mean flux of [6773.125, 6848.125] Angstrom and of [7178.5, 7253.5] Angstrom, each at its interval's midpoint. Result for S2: 0.020 mag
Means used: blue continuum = 8.3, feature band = 8.52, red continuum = 8.87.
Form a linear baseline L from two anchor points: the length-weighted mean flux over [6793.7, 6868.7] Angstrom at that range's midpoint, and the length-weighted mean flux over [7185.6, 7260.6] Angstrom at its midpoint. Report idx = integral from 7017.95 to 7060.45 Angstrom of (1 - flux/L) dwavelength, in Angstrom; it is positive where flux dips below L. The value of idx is 3.1 Angstrom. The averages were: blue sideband 8.14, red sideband 8.83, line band 7.88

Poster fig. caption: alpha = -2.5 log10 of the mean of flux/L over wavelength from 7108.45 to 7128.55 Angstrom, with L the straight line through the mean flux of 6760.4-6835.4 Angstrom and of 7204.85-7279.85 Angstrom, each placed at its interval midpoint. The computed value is 0.06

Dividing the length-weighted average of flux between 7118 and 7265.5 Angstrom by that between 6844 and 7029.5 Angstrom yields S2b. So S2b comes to 1.05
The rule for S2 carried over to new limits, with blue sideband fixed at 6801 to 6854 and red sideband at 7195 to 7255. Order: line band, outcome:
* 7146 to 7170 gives 0.03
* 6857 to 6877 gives -0.03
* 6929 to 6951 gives -0.09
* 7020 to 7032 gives 0.01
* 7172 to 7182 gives 0.04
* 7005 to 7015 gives 0.06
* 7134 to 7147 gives -0.07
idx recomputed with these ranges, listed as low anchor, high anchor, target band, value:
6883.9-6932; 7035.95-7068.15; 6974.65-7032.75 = -4.48 Angstrom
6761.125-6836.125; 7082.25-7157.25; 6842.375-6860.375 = 2.18 Angstrom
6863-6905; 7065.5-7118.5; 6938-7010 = 2.26 Angstrom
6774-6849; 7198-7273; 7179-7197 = 0.76 Angstrom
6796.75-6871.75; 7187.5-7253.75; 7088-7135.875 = 0.57 Angstrom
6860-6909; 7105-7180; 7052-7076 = 0.62 Angstrom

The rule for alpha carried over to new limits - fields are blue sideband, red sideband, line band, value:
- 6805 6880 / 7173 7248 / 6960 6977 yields 0.02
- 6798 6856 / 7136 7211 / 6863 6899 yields -0.07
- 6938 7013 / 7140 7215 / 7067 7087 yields -0.07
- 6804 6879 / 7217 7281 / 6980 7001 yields -0.01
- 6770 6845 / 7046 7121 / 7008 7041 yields 0.02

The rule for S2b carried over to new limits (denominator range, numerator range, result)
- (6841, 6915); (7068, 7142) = 1.07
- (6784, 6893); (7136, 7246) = 1.06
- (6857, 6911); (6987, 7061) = 0.96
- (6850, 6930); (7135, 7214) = 1.06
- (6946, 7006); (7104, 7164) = 1.03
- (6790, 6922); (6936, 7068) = 1.01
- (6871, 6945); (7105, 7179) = 1.02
